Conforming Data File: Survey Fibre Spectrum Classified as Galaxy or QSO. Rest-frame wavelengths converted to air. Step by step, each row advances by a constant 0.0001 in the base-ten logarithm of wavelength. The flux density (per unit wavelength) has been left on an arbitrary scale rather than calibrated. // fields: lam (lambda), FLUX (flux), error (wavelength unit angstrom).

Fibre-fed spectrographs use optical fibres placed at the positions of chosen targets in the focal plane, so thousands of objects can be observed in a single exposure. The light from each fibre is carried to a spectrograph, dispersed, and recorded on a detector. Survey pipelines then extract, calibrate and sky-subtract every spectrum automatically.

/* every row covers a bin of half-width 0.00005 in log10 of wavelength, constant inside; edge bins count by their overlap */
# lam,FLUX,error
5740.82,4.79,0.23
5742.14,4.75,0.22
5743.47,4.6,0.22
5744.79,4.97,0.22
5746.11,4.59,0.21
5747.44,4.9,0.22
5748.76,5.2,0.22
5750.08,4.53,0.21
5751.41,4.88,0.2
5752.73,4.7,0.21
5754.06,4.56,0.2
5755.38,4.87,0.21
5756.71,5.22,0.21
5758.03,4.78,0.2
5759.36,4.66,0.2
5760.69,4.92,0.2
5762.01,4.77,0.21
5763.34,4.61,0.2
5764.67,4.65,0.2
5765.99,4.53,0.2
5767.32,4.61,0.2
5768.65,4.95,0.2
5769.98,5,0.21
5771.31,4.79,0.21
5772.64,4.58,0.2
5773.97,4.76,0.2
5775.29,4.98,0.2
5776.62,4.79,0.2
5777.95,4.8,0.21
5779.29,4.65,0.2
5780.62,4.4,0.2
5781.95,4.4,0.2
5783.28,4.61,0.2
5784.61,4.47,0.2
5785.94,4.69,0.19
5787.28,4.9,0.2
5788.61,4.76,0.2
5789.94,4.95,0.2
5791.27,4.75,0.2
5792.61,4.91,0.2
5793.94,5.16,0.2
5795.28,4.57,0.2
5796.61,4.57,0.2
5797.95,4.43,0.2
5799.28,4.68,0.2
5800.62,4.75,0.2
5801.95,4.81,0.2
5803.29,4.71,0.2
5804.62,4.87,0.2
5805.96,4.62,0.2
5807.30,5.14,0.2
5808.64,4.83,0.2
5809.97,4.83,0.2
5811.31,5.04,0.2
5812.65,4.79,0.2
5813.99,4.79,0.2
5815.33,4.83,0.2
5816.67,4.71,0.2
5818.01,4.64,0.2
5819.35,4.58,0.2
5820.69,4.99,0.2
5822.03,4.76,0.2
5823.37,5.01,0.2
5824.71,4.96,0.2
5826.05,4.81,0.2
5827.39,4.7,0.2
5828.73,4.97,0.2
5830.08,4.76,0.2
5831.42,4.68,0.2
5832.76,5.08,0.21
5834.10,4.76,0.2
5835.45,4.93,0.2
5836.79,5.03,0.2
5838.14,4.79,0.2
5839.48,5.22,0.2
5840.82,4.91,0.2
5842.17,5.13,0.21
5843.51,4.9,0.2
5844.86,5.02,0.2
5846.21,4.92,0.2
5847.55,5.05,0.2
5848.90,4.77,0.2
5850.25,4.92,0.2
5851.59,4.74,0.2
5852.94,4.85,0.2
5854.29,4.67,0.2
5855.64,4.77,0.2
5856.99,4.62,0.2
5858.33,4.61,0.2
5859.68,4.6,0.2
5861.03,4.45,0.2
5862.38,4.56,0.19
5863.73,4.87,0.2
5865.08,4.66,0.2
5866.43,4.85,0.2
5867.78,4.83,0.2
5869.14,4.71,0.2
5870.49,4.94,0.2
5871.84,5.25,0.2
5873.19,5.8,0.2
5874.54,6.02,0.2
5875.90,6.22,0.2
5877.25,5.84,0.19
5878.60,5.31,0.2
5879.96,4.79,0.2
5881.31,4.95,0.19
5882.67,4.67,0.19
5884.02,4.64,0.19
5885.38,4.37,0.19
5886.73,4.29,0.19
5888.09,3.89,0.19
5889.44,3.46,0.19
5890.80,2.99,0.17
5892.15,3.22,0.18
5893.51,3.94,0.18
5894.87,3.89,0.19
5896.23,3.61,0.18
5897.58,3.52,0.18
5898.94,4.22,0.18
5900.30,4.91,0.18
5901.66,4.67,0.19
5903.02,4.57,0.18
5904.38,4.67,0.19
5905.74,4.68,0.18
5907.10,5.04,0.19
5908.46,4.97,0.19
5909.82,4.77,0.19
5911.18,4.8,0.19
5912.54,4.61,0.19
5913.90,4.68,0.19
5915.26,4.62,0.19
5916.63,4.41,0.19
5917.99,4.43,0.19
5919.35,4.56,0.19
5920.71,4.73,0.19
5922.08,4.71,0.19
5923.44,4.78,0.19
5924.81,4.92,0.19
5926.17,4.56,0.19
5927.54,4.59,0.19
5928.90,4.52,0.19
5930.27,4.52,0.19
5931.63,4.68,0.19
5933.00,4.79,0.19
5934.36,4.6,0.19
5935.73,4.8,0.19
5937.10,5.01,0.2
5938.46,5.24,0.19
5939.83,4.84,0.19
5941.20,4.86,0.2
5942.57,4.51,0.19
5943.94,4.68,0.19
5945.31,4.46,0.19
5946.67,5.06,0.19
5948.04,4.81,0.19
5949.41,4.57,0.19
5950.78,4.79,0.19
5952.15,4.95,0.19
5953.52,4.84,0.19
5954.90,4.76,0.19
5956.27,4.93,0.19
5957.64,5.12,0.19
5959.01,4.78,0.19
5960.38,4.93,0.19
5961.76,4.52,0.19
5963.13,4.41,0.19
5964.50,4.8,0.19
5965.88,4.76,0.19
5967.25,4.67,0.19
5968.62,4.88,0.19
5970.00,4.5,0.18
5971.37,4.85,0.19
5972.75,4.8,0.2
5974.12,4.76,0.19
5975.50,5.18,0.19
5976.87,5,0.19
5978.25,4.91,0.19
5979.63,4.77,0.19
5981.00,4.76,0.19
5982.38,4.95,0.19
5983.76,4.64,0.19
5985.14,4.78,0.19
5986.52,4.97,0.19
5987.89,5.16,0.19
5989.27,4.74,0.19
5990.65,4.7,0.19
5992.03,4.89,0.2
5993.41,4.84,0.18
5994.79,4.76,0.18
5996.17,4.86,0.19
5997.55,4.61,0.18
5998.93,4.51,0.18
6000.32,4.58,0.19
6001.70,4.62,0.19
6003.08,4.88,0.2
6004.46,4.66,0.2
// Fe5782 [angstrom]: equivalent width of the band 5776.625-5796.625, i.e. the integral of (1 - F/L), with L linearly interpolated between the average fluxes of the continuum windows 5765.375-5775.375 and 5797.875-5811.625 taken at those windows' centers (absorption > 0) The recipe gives 0.3 angstrom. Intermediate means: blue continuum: 4.76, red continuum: 4.8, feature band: 4.71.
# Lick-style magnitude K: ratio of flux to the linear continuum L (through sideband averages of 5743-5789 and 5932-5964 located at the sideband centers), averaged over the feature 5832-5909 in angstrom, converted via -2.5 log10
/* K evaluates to 0.014 mag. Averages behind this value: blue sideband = 4.75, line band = 4.71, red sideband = 4.79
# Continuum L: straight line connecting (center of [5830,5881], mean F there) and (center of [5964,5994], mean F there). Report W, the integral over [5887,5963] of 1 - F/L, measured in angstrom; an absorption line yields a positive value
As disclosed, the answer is 5.1 angstrom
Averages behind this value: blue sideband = 4.97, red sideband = 4.83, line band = 4.56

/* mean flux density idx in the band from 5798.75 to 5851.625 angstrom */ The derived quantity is 4.86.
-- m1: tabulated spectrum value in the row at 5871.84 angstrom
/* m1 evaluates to 5.25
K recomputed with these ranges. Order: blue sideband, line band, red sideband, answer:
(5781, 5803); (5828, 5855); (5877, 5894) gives -0.09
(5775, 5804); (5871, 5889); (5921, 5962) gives -0.07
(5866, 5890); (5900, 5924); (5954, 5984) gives 0.04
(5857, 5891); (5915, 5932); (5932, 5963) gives 0.04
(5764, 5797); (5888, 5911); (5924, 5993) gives 0.14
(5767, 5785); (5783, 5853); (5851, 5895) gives -0.03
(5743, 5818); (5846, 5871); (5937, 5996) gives 0.01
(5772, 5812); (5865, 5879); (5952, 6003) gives -0.12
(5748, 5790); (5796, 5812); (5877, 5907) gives -0.03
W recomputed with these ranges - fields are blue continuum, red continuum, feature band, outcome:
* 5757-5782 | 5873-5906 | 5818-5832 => -0.6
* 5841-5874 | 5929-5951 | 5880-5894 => 2.2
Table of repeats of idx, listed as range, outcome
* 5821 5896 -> 4.76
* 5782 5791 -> 4.71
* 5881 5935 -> 4.43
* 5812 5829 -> 4.81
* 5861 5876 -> 5.08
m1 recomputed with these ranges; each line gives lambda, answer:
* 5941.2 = 4.86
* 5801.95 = 4.81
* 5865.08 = 4.66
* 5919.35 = 4.56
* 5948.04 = 4.81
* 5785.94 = 4.69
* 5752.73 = 4.7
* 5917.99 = 4.43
